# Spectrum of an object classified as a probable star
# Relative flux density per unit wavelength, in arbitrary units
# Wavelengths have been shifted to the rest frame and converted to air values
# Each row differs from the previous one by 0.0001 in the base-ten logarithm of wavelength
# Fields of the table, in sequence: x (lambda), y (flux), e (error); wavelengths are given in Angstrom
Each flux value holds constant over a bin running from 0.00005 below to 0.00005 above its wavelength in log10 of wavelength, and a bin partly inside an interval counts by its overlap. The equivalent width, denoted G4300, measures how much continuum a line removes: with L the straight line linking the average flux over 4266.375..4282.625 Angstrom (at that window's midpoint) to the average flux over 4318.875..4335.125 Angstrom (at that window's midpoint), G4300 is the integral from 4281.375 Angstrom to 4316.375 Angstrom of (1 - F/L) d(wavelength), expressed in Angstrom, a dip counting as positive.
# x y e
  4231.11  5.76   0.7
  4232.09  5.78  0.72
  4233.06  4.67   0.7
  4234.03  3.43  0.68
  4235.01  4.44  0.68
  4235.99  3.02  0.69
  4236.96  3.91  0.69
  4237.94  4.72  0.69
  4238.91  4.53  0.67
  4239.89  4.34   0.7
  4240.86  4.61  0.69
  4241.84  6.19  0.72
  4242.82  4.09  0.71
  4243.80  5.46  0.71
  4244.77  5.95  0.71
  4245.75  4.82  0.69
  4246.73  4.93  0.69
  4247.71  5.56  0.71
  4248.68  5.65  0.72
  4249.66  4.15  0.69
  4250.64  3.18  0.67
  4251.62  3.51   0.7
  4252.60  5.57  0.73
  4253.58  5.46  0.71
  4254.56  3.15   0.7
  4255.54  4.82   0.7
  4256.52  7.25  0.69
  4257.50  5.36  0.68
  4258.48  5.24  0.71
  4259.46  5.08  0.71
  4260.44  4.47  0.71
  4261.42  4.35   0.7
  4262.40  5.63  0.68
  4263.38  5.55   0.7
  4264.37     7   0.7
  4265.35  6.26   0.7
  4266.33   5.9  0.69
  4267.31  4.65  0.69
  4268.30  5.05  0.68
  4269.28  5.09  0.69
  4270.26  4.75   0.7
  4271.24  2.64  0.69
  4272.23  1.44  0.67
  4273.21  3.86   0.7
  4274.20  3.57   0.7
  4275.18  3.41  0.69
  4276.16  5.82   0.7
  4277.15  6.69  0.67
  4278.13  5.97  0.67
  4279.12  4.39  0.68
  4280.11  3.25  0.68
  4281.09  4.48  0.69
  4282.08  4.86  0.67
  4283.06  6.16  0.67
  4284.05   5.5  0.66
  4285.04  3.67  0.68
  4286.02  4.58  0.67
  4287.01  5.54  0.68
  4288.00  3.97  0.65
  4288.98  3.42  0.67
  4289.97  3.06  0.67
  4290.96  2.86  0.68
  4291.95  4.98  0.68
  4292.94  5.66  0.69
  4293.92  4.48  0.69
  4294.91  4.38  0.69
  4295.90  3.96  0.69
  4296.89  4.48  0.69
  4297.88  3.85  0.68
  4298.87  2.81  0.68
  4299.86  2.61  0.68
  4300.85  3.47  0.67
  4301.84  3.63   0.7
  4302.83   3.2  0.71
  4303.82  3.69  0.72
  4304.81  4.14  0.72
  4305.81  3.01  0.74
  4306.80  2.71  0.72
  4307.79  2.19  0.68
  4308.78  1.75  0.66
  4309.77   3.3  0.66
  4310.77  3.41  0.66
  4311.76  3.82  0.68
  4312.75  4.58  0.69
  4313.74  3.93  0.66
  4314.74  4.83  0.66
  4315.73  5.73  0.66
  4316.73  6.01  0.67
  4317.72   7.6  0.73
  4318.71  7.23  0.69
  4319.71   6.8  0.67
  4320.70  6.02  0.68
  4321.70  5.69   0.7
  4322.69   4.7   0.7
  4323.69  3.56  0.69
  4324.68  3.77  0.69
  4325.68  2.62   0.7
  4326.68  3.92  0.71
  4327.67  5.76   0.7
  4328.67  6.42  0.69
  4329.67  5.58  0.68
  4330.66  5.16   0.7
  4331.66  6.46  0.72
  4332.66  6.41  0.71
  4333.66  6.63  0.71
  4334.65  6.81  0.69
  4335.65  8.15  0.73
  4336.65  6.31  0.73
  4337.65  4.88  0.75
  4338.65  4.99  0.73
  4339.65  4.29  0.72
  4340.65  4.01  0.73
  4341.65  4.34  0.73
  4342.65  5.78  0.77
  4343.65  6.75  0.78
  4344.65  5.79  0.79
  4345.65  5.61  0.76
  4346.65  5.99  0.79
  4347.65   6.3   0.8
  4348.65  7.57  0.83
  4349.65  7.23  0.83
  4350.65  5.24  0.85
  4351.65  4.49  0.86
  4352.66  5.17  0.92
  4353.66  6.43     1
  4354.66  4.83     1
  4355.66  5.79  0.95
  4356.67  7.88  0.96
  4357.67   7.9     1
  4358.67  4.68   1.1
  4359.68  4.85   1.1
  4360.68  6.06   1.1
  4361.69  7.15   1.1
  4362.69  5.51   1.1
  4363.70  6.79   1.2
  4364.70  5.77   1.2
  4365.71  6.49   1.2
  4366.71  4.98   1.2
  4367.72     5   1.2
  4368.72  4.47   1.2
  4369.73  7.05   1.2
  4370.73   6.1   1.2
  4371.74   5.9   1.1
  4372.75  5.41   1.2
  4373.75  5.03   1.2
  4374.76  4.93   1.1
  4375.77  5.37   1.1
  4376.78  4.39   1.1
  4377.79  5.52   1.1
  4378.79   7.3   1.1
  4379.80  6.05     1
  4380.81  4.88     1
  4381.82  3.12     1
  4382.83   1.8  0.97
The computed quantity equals 6.5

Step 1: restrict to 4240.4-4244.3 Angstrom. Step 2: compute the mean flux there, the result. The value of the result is 5.09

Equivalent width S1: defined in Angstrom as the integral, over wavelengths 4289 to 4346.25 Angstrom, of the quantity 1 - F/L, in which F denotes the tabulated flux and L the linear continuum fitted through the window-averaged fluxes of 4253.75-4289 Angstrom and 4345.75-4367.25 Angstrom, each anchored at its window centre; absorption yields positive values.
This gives 8.4 Angstrom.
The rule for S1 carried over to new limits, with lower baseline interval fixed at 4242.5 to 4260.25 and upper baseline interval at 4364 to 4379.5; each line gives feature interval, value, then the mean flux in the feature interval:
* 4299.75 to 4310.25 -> 4.3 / 3.08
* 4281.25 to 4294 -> 1.6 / 4.52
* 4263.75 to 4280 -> 1.0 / 4.75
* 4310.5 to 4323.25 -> -0.3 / 5.44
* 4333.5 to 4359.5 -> -2.0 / 5.9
